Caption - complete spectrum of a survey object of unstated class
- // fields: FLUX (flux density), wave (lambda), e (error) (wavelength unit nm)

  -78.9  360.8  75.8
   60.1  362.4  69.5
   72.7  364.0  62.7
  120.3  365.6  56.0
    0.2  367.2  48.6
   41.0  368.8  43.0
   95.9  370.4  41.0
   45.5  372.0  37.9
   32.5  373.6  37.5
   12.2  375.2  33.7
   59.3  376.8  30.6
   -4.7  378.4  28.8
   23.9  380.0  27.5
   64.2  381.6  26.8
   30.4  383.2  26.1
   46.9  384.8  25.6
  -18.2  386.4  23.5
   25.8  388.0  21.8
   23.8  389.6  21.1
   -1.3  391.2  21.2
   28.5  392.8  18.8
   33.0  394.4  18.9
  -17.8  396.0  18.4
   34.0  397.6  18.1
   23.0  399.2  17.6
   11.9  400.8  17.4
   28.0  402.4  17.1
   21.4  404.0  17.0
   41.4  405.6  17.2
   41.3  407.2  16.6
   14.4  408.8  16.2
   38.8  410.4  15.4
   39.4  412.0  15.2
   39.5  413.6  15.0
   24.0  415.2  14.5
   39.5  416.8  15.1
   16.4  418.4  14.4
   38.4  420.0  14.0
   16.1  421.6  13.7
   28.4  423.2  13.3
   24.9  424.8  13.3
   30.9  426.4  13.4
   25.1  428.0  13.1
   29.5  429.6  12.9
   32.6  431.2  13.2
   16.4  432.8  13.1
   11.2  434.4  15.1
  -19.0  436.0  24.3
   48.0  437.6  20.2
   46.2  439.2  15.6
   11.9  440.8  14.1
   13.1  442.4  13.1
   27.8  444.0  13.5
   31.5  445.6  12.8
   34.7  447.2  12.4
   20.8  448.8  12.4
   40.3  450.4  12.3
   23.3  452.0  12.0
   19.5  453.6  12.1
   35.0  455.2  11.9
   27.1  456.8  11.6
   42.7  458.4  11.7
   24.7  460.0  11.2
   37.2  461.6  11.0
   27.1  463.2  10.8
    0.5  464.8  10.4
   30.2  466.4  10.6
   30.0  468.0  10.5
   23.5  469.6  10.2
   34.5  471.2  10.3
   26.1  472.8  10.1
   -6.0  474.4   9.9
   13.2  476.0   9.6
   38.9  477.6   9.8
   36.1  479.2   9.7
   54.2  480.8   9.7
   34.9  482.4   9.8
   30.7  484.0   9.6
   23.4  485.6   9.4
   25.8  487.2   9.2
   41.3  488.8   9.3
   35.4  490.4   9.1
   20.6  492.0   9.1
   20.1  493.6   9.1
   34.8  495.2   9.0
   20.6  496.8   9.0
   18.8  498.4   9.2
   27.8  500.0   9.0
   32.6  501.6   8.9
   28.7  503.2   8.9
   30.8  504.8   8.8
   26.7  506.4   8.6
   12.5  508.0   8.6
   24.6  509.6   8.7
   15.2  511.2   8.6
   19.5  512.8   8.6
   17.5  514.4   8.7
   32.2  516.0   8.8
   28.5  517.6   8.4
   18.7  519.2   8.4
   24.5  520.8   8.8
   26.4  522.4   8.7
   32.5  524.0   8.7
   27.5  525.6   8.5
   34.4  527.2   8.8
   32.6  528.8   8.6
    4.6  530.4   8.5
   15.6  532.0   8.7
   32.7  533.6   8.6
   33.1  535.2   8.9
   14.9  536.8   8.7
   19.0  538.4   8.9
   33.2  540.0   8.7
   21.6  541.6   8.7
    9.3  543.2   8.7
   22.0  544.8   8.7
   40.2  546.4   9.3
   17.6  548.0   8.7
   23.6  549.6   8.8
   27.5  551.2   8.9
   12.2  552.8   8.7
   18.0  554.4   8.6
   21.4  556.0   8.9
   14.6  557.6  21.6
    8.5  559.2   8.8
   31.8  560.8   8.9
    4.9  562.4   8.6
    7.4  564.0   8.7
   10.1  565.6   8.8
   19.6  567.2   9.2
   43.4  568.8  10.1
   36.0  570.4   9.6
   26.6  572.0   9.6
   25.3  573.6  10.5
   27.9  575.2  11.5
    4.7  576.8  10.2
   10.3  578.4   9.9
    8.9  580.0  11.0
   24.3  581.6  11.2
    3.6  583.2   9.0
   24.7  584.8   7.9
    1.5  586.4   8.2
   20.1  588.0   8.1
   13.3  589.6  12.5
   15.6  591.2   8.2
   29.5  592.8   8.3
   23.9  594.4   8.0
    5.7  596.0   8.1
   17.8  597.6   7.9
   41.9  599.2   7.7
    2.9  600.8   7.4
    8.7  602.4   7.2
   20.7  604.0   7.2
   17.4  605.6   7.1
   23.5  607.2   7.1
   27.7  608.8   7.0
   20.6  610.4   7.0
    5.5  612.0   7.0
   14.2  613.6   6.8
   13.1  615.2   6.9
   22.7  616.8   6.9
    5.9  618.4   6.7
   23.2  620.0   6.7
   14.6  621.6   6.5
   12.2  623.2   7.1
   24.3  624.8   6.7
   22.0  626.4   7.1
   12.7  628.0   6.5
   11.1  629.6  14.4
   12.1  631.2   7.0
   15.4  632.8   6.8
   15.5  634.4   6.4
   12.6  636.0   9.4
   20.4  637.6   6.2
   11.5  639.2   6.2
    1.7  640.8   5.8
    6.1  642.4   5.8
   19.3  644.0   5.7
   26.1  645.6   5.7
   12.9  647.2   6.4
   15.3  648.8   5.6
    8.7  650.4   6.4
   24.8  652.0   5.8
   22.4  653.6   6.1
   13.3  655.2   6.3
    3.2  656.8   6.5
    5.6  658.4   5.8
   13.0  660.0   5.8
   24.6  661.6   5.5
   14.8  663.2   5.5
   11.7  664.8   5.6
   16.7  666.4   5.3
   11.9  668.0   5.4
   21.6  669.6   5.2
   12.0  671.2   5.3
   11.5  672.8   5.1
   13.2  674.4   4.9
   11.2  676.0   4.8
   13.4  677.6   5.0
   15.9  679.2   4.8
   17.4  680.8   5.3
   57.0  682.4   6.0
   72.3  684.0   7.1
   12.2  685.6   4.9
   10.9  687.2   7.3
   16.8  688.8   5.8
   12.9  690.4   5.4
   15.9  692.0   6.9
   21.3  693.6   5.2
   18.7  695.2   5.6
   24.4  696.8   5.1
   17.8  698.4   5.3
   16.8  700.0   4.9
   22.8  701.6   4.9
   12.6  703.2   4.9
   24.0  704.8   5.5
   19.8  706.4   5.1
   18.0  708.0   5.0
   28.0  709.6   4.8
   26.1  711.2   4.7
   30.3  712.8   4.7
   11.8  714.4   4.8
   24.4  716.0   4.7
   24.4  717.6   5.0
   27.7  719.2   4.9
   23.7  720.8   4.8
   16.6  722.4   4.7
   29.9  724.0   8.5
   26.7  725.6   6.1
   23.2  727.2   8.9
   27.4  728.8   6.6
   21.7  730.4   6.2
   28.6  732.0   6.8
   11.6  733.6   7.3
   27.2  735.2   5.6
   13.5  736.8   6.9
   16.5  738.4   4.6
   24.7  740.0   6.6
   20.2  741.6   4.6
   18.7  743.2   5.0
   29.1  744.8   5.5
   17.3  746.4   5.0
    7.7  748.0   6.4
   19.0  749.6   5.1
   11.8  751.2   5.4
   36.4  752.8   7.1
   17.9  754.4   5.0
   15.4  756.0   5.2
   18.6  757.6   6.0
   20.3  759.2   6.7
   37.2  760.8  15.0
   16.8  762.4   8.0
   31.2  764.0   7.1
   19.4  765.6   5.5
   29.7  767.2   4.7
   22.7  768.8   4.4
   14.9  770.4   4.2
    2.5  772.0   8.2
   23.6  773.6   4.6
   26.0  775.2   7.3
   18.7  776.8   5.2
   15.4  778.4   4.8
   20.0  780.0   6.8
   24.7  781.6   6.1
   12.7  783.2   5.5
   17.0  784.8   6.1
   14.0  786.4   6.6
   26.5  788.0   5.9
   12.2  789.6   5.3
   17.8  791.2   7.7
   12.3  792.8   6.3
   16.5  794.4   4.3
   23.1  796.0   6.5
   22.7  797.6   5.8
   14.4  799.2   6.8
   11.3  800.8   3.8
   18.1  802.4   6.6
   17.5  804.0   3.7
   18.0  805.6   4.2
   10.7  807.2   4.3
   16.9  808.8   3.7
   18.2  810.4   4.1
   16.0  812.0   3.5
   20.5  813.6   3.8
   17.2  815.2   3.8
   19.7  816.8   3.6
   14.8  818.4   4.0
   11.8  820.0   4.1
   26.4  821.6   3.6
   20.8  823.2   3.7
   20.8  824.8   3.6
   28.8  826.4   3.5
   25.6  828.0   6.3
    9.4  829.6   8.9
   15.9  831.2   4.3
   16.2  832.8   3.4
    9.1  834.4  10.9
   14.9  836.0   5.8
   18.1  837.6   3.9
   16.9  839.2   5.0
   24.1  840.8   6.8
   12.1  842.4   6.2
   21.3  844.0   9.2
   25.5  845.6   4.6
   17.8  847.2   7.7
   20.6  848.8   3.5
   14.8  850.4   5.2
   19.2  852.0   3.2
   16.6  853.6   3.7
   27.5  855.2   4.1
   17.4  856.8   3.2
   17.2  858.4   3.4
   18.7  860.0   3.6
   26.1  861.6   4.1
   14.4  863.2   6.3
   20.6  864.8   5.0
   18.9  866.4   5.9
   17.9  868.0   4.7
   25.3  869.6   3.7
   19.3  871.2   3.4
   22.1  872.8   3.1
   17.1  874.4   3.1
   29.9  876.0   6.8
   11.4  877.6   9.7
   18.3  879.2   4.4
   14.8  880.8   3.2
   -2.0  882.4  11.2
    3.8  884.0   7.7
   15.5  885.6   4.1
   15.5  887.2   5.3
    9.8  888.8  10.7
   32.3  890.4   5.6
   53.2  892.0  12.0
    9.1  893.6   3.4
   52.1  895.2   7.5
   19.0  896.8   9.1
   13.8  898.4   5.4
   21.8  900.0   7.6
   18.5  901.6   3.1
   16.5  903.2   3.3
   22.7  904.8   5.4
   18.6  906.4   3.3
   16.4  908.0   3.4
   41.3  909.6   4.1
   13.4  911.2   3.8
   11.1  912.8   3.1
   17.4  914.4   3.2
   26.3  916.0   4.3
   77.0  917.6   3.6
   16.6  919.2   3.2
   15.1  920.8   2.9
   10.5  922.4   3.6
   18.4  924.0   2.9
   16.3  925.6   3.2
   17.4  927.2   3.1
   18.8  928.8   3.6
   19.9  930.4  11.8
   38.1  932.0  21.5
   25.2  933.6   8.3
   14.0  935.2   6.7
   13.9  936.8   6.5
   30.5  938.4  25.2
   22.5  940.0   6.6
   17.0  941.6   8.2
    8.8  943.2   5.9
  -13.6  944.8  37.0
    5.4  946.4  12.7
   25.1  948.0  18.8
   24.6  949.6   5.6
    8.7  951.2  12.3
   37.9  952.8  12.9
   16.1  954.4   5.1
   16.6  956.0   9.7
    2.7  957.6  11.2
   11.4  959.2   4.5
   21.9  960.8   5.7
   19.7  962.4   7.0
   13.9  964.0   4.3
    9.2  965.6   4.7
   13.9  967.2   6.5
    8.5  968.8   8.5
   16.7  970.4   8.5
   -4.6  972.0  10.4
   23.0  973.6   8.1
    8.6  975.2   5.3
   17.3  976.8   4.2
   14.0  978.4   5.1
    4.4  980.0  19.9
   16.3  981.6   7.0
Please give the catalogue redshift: 0.83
